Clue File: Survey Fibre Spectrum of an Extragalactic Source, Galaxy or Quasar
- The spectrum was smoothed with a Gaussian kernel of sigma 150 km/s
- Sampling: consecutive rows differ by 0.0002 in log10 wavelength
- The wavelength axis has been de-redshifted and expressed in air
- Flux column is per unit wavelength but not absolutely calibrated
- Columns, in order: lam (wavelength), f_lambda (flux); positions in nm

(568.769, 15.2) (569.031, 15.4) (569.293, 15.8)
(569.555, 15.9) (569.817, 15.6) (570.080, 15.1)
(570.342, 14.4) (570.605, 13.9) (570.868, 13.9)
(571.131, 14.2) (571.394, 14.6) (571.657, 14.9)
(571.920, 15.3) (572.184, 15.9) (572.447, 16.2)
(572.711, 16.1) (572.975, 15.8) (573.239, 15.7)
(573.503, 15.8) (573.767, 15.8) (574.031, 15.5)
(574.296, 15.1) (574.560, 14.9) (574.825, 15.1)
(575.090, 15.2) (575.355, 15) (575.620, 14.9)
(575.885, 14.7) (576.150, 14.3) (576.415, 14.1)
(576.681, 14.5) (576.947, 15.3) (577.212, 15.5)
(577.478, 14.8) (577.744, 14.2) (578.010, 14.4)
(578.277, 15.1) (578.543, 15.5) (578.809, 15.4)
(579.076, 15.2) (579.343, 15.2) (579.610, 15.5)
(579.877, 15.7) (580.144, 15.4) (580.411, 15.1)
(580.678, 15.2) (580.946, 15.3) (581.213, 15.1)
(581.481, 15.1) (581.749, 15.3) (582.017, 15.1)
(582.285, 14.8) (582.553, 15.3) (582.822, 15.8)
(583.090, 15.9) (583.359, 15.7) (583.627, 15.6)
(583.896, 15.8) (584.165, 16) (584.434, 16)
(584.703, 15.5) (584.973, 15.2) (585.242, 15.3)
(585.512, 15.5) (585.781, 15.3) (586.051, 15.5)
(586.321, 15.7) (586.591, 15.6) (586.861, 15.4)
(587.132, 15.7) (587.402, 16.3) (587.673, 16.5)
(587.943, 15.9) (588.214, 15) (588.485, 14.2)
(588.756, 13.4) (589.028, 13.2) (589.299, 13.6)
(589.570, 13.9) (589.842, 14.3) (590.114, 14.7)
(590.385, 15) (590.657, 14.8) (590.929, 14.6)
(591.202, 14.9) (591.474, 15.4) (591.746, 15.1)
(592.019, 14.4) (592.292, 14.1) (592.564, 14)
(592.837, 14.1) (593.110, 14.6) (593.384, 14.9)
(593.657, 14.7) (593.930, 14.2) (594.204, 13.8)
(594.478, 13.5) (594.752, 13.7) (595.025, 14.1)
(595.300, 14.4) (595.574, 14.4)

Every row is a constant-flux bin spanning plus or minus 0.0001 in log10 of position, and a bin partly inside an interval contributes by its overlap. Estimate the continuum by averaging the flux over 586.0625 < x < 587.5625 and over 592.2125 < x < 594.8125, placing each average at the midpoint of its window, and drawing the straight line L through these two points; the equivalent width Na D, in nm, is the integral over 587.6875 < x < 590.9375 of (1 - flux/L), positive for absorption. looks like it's 0.15 nm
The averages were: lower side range 15.7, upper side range 14.2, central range 14.5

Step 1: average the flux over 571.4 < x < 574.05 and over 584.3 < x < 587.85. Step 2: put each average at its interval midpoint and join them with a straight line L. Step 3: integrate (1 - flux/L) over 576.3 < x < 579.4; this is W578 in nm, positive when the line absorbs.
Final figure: 0.14 nm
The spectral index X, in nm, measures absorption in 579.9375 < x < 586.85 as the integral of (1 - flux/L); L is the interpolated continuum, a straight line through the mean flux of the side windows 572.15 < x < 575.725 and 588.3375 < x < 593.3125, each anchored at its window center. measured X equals -0.28 nm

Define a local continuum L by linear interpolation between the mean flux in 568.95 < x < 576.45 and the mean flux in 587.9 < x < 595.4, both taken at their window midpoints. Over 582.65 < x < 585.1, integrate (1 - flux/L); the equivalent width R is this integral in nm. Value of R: -0.17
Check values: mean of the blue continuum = 15.2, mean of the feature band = 15.7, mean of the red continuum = 14.4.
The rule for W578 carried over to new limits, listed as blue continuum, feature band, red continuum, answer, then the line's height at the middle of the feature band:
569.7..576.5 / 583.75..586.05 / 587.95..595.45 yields -0.15 nm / 14.6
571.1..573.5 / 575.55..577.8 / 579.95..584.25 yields 0.11 nm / 15.4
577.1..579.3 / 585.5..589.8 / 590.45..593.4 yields -0.08 nm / 14.7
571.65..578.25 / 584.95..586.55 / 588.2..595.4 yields -0.09 nm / 14.6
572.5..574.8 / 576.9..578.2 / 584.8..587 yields 0.06 nm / 15.5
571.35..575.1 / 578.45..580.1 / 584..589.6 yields -0.01 nm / 15.4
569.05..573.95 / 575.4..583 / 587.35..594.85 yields -0.05 nm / 15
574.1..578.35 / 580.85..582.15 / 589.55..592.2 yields -0.03 nm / 14.8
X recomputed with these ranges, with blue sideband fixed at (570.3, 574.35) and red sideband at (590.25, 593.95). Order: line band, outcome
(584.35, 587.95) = -0.21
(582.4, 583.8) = -0.07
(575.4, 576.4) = 0.03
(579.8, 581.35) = -0.03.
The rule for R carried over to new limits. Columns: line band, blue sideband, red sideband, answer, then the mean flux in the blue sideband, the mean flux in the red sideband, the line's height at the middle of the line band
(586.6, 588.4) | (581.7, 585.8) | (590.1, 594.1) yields -0.074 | 15.5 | 14.6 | 15.1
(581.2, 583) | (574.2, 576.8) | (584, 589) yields -0.011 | 14.8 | 15.4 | 15.1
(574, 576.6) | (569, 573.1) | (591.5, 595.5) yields 0.029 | 15.2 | 14.3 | 15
